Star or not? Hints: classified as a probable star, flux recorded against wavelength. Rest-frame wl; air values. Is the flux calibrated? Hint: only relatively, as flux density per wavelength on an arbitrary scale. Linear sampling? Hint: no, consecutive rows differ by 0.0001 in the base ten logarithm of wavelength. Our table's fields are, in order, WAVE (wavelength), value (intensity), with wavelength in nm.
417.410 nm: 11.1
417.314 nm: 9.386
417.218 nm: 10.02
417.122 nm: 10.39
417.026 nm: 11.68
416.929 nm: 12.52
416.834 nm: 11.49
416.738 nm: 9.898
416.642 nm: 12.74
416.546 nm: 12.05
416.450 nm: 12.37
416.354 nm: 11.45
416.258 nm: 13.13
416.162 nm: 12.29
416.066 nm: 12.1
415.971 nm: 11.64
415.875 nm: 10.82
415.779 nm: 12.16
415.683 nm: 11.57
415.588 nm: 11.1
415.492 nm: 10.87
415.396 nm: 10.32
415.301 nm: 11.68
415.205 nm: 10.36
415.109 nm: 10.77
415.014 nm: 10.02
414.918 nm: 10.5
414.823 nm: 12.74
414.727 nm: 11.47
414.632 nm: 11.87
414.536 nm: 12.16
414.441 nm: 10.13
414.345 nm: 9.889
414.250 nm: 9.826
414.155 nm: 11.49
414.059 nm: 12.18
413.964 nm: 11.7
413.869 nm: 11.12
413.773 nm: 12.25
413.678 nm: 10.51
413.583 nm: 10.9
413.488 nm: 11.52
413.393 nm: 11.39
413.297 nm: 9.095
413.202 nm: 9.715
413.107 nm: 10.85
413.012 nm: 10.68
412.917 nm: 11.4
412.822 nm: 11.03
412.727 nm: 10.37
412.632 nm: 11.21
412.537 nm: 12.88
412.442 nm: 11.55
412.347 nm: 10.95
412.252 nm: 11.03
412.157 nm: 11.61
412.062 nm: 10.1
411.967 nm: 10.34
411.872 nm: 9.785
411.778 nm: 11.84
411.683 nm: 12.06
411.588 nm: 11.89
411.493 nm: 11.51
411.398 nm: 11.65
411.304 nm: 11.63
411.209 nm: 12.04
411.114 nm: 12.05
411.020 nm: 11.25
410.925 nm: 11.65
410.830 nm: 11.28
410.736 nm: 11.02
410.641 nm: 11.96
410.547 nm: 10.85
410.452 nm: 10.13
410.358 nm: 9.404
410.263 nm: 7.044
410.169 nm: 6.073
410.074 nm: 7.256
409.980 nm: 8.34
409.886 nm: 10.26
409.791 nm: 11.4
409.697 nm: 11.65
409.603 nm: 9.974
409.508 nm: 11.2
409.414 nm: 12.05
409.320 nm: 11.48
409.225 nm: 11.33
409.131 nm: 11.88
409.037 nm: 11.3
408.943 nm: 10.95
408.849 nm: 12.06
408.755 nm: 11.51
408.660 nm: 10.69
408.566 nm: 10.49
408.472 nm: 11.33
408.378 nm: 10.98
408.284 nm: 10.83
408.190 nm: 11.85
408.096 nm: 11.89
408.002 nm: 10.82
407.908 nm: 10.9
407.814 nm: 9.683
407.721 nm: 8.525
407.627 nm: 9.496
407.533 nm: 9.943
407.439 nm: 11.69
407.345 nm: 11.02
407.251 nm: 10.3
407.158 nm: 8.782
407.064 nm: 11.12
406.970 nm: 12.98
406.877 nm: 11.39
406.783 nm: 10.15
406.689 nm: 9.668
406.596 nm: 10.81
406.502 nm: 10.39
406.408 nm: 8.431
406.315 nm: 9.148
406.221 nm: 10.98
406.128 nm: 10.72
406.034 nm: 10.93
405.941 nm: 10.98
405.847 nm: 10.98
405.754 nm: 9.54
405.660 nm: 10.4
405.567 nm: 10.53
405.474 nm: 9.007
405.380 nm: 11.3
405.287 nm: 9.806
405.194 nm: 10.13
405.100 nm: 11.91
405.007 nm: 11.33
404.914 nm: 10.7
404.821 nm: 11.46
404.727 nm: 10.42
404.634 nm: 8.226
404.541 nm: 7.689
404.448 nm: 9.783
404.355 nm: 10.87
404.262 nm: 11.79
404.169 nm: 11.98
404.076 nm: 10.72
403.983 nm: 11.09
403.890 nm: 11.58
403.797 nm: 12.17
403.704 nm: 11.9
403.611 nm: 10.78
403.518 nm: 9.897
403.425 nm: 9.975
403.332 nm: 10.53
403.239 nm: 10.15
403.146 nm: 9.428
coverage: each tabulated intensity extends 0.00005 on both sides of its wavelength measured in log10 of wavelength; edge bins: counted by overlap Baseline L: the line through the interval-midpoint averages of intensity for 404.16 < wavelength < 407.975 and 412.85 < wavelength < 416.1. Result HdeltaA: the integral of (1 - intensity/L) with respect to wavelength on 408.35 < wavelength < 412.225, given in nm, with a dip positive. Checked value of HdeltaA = -0.03 nm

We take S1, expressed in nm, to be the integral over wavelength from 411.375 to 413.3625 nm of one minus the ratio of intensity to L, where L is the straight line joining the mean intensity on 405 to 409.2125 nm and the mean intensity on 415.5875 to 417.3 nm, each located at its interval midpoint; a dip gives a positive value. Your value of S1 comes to 0.03 nm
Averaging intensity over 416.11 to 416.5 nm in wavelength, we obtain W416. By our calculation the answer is 12.3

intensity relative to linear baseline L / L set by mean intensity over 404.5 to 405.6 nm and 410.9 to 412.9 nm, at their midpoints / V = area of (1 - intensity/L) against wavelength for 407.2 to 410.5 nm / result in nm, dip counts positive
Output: 0.119 nm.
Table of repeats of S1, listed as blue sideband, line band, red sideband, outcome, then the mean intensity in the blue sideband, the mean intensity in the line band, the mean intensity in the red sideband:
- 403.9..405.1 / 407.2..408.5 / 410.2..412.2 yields 0.02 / 10.6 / 10.6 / 11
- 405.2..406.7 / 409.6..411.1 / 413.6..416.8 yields 0.11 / 10.2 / 10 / 11.4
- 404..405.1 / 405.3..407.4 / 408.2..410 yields 0.06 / 10.5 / 10.4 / 11.1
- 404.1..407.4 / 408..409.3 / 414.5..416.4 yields -0.07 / 10.5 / 11.3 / 11.4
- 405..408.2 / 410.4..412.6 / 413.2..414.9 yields -0.09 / 10.5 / 11.3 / 11.1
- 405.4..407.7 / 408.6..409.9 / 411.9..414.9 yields -0.08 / 10.4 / 11.3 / 11.1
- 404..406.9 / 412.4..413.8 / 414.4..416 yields 0.00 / 10.4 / 11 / 11.2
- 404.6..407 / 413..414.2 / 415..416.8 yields 0.02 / 10.5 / 11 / 11.5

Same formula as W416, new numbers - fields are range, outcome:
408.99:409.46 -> 11.6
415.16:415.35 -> 11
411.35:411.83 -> 11.8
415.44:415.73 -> 11.2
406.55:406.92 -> 10.5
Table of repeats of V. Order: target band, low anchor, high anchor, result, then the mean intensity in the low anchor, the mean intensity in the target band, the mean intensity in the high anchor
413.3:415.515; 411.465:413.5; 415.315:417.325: 0.03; 11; 11.1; 11.5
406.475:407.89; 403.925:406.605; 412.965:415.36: 0.02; 10.4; 10.4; 11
